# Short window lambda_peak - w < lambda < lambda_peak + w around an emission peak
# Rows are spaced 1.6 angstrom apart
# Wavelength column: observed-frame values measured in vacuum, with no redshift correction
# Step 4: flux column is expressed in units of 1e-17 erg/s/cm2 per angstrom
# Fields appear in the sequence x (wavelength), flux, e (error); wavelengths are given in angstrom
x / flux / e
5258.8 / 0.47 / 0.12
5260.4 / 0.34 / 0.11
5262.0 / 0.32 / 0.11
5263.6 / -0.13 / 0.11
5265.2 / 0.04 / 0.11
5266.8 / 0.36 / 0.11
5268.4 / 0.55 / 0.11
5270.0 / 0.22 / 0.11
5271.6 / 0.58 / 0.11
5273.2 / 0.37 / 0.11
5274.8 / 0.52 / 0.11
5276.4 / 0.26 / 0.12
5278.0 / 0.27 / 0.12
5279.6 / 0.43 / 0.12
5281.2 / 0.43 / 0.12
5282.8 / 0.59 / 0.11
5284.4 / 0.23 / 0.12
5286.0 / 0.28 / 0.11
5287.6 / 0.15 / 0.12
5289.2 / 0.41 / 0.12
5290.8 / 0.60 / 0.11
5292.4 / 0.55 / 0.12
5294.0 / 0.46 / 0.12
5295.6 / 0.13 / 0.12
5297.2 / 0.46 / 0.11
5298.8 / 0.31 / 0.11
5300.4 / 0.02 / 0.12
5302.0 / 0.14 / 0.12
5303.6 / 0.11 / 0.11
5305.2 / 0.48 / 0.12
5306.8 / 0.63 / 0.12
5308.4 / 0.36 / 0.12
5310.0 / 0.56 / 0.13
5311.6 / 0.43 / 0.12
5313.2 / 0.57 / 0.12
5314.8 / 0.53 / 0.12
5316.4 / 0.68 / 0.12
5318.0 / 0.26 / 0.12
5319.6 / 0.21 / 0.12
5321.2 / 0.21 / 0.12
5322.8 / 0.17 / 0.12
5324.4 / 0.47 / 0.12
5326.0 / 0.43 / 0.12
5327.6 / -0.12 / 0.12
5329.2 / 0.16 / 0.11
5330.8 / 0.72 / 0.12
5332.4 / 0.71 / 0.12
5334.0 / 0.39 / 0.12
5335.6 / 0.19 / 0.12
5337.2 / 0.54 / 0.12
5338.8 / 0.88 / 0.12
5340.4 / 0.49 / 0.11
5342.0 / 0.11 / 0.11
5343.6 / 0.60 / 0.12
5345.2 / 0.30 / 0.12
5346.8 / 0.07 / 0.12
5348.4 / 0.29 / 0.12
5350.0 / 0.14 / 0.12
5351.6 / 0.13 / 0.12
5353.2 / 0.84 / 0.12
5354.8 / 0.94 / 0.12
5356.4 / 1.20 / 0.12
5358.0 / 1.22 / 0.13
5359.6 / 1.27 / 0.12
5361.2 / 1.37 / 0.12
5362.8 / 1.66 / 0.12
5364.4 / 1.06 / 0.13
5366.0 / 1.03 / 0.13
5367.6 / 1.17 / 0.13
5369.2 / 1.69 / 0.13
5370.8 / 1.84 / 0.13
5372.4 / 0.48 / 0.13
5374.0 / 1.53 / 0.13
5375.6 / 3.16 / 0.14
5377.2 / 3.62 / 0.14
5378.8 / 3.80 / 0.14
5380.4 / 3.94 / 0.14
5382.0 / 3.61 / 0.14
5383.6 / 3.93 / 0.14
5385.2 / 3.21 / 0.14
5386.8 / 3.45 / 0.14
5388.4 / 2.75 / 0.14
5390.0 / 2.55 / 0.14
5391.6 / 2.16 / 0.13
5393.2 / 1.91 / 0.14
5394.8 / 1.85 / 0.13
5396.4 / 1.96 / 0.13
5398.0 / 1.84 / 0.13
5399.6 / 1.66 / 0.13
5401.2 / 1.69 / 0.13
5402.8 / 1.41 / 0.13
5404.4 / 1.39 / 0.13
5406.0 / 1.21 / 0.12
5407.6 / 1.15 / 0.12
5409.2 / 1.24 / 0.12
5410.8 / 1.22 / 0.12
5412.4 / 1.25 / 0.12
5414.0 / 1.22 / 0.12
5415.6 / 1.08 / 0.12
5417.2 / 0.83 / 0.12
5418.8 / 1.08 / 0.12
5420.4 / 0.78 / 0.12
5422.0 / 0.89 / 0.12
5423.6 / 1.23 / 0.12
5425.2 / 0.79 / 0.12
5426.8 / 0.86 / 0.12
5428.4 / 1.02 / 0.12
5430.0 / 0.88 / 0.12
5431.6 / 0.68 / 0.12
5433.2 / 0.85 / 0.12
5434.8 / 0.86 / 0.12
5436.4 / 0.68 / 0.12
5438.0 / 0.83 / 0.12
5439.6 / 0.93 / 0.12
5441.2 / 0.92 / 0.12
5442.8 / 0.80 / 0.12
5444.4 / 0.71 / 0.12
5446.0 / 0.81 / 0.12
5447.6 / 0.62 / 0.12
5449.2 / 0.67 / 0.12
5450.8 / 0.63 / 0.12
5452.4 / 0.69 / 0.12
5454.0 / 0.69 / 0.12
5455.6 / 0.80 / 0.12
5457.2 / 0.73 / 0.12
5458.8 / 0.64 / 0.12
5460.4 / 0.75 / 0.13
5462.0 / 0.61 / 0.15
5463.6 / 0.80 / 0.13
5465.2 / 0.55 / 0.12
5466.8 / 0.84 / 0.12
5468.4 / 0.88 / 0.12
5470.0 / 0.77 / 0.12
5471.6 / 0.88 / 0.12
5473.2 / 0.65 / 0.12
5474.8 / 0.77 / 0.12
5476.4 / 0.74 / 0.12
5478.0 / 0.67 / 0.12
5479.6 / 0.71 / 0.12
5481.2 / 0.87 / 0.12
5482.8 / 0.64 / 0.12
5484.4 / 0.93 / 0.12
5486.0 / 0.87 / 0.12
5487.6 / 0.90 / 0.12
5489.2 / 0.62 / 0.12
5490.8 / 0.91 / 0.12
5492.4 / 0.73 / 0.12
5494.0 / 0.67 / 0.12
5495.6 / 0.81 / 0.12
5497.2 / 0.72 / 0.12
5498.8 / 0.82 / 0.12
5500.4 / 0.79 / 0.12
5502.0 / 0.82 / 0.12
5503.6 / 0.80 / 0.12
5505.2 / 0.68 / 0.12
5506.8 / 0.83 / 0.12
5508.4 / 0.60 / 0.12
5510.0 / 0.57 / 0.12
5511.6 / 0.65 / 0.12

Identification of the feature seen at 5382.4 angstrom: Lyman alpha 1216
